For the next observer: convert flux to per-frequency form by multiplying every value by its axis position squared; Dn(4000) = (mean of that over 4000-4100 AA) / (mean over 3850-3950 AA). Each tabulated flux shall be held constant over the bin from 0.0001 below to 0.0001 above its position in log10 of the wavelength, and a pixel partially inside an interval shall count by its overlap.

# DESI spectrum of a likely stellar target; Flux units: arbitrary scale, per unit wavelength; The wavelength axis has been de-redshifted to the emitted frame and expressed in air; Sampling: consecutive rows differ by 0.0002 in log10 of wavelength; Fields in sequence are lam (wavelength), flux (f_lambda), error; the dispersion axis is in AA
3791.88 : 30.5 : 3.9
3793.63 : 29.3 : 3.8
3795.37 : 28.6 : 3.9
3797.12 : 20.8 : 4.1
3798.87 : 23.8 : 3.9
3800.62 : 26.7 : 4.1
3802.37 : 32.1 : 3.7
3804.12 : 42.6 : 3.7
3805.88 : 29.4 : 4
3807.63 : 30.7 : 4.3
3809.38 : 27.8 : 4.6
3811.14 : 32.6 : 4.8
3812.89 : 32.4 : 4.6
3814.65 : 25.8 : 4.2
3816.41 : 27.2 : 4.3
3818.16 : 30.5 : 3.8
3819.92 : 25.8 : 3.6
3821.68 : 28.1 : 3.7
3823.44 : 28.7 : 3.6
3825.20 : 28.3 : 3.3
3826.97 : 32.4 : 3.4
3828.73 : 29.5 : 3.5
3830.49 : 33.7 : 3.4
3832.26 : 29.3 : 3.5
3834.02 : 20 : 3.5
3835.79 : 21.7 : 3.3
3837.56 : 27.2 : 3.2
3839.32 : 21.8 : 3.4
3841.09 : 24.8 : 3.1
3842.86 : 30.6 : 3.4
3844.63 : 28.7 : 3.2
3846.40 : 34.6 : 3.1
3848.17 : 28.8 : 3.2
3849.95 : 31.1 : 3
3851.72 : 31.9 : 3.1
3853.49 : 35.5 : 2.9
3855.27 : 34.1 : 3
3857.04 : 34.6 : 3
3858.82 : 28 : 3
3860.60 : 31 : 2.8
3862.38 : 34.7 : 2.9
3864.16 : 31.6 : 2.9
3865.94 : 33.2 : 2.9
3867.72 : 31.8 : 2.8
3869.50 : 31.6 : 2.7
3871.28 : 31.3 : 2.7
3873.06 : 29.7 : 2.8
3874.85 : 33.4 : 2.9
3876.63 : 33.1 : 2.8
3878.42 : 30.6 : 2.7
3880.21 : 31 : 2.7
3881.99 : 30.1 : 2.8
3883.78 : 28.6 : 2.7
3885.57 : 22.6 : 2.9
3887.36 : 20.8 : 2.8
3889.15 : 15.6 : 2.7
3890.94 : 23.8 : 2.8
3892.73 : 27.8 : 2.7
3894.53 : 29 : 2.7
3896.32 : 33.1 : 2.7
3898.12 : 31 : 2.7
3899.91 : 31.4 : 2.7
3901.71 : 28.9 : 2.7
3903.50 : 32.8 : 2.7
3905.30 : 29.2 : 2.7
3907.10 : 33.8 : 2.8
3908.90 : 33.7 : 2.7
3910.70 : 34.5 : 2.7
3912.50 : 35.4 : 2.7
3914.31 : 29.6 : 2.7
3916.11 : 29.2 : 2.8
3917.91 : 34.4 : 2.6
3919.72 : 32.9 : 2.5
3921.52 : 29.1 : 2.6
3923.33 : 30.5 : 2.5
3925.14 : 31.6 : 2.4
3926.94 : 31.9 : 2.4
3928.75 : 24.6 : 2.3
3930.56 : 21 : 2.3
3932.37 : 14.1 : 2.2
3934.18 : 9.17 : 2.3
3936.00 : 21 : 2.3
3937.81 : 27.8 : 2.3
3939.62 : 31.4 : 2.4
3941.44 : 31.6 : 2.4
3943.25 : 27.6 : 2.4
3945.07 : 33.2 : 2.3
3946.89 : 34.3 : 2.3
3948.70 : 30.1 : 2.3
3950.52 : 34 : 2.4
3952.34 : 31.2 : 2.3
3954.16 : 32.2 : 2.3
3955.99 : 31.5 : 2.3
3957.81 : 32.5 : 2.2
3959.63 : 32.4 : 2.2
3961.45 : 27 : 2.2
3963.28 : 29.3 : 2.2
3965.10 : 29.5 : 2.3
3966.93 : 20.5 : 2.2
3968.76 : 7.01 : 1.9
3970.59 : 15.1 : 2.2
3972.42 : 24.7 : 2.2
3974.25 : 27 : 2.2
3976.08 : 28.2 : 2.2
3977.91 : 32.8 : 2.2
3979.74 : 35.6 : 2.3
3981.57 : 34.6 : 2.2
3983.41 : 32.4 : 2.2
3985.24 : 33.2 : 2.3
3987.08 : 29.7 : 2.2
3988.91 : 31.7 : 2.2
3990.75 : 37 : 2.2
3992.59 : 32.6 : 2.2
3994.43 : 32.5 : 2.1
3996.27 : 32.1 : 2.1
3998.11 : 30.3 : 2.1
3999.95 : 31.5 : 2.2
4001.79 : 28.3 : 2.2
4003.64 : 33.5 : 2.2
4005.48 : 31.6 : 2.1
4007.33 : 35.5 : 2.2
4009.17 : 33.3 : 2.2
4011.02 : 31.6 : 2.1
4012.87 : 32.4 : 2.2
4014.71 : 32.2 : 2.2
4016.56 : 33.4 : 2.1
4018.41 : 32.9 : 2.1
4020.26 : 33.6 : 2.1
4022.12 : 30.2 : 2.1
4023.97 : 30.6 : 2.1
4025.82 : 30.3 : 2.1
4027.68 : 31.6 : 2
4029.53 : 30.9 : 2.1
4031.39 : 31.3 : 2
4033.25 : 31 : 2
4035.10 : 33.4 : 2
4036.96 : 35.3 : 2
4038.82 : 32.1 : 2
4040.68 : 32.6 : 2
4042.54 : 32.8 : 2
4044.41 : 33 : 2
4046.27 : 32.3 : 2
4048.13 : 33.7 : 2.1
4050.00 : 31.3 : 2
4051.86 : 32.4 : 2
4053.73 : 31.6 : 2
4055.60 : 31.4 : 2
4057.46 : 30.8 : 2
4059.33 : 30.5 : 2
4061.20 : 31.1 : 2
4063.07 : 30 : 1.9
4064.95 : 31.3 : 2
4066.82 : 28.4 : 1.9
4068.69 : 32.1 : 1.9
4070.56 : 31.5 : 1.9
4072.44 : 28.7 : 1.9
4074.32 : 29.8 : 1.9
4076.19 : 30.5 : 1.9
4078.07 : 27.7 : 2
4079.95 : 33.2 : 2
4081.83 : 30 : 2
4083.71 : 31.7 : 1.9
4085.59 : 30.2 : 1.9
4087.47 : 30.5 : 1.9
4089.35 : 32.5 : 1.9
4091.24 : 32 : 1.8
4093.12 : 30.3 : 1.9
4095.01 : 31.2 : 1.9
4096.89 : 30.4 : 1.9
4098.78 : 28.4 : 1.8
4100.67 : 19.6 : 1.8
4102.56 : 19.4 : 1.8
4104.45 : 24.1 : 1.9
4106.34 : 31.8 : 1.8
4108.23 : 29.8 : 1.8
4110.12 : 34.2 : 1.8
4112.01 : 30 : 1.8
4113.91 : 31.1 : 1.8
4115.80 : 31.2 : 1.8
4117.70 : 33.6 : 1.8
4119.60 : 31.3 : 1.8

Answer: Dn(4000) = 1.15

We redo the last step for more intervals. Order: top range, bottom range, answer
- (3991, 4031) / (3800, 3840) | 1.22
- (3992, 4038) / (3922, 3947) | 1.27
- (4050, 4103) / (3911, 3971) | 1.15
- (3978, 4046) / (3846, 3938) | 1.17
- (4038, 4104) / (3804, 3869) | 1.14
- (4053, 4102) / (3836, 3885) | 1.09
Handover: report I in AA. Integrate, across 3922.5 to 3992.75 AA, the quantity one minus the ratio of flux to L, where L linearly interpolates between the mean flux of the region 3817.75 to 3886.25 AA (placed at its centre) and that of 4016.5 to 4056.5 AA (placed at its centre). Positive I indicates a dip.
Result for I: 6.7 AA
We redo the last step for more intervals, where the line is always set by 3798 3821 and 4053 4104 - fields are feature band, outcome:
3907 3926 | -1.5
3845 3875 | -2.3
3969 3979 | 1.8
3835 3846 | 1.3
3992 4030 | -2.8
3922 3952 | 2.6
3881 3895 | 2.4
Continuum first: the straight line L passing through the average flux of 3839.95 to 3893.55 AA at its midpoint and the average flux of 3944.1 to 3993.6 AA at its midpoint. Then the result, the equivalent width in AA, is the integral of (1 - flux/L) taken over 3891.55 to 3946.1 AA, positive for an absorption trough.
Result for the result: 1.2 AA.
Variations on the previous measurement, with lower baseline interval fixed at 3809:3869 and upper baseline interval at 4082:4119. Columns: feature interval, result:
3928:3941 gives 3.5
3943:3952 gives -0.7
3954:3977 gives 3.1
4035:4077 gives -2.8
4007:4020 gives -1.5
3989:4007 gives -1.6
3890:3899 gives 0.2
